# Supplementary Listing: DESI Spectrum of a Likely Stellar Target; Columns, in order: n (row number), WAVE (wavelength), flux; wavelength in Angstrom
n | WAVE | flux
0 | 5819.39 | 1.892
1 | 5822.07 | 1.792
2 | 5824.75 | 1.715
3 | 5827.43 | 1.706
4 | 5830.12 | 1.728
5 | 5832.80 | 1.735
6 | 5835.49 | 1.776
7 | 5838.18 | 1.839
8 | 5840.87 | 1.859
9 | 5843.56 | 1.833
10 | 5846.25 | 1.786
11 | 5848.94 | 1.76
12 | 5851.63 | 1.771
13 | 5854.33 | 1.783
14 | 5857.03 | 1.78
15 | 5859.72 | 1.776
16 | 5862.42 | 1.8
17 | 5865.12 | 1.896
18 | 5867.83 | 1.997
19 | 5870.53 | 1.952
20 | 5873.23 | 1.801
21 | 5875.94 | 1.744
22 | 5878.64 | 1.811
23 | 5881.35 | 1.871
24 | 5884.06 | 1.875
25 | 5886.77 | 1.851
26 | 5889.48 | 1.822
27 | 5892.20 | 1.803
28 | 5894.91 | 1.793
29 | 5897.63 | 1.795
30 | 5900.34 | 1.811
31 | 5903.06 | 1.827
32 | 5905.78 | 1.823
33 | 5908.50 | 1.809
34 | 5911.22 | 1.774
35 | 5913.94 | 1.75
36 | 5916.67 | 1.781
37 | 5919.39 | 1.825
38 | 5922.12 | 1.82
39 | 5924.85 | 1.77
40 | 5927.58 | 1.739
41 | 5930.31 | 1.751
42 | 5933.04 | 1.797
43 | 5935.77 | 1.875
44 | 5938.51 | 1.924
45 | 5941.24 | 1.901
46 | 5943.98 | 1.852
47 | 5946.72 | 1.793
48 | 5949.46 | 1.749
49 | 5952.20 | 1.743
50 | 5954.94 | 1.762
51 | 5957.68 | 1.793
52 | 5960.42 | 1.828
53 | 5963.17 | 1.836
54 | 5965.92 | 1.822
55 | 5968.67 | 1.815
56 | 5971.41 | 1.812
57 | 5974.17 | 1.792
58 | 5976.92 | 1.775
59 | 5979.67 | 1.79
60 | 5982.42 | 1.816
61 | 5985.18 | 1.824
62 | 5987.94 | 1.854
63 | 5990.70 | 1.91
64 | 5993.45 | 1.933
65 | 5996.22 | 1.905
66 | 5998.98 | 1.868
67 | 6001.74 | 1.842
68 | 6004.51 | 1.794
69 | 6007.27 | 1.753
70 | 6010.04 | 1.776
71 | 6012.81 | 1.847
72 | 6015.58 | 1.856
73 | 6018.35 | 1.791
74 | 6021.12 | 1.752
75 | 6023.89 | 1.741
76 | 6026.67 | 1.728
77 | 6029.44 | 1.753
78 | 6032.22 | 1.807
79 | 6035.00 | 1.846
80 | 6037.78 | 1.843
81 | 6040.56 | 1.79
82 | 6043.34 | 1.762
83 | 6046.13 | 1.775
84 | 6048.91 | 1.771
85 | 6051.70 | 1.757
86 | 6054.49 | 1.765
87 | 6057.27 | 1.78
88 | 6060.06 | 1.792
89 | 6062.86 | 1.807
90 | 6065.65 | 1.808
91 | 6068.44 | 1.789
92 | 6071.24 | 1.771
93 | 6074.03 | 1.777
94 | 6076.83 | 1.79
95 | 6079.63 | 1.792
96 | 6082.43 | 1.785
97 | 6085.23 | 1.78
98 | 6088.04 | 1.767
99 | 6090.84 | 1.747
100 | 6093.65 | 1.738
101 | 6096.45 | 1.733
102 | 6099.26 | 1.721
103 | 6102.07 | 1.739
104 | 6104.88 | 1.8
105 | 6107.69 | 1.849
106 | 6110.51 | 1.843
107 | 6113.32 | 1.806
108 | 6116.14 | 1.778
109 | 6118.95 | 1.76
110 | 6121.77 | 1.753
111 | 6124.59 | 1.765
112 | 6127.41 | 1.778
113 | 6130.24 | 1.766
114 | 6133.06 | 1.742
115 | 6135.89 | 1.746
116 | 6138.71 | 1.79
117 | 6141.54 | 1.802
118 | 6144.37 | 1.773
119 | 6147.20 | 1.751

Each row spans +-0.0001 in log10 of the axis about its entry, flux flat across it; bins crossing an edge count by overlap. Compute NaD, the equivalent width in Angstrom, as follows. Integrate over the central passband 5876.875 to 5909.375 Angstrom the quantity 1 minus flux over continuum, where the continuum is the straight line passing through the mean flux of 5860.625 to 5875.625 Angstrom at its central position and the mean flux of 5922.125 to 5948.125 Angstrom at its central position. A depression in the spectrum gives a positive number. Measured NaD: 0.6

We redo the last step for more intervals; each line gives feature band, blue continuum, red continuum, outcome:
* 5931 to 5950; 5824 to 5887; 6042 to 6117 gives -0.5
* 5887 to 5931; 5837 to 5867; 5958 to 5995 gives 0.6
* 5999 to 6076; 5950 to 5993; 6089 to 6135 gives 0.1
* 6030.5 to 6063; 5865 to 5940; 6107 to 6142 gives 0.1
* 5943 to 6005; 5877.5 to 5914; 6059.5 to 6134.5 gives -0.7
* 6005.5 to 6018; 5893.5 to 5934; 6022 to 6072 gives -0.2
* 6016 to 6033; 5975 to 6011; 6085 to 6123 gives 0.5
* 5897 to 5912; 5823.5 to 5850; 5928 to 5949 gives 0.0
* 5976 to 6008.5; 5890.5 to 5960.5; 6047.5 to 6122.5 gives -0.9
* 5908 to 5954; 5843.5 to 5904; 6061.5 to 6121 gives 0.2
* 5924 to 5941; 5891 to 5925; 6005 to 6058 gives -0.2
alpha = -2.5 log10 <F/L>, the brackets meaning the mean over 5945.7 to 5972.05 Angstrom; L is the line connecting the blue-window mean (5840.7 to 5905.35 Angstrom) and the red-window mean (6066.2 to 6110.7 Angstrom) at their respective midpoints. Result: 0.01 mag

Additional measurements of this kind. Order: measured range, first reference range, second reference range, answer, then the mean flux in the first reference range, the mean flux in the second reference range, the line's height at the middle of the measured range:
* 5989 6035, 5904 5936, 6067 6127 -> -0.021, 1.79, 1.78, 1.78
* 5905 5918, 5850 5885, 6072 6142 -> 0.022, 1.83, 1.77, 1.82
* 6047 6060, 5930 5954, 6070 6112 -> 0.009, 1.82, 1.78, 1.79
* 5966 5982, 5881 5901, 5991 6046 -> 0.009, 1.83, 1.81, 1.82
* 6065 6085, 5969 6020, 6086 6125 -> 0.001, 1.83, 1.77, 1.79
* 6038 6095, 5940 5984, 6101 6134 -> 0.007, 1.8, 1.78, 1.79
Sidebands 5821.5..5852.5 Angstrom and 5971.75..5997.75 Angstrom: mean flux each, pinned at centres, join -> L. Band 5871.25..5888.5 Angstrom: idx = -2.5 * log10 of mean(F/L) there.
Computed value -0.02 mag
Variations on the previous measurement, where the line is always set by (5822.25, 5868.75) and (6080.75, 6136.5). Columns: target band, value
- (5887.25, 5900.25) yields -0.01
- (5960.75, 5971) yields -0.02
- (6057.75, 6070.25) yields -0.01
